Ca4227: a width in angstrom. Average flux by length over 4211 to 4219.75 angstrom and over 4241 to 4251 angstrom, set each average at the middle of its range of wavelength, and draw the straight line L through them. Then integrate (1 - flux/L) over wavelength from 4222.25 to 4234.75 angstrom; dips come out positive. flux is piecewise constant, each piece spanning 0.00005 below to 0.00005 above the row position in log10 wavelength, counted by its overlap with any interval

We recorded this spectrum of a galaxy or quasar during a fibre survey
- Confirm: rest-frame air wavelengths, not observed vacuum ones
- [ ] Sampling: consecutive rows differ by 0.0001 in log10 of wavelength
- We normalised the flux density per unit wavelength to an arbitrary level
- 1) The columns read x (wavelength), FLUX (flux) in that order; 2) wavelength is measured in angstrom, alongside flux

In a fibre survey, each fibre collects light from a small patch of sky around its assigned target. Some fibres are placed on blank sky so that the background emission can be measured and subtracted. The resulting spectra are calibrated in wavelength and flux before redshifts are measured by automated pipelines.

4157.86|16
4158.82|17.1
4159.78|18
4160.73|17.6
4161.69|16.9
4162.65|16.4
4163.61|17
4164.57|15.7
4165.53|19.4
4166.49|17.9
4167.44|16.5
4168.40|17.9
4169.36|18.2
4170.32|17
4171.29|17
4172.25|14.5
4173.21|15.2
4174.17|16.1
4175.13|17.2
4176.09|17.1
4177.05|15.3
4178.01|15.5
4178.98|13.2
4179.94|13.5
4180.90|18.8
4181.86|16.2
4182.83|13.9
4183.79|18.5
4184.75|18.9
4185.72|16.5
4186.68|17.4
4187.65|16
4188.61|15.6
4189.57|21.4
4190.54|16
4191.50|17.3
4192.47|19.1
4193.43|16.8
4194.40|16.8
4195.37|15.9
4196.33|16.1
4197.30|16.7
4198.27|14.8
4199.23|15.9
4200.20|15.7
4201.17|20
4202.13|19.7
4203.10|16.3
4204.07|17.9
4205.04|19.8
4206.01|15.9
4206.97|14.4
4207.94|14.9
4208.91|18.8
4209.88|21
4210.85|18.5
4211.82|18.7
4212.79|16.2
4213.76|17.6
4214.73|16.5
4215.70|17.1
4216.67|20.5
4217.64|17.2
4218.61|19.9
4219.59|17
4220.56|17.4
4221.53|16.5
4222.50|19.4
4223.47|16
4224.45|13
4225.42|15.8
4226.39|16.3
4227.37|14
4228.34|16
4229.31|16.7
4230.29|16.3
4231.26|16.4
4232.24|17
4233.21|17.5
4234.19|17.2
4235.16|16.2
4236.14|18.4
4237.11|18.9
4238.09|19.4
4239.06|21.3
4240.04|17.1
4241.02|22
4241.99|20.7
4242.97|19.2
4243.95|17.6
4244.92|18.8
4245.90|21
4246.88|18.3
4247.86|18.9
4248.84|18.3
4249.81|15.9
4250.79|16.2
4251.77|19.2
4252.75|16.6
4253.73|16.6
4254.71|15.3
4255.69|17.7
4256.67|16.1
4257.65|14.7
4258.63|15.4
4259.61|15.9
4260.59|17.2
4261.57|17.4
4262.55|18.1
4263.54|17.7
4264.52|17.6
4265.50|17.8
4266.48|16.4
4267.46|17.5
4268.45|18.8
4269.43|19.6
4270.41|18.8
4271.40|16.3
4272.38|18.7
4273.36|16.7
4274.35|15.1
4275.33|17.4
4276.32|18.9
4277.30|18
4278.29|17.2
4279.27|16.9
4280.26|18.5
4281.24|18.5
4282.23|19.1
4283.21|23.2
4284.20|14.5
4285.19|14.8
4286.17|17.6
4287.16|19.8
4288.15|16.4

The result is 1.4 angstrom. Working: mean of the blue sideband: 17.9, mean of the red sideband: 18.7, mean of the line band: 16.2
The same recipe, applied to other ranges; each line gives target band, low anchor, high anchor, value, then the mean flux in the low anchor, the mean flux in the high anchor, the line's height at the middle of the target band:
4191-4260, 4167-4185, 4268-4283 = -1.0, 16.3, 18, 17.2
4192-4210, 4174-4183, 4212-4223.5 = -0.3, 15.7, 17.7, 16.9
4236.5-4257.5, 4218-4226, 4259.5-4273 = -1.1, 16.9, 17.7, 17.4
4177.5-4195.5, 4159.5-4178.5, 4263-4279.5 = 0.2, 16.8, 17.6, 16.9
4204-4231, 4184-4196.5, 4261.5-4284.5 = 0.6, 17.3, 17.9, 17.5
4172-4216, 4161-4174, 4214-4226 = 0.5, 16.9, 17.2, 17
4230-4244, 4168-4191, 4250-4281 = -1.2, 16.5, 17.2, 17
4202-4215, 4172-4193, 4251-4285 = -0.6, 16.5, 17.4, 16.8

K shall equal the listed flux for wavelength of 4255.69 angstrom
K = 17.7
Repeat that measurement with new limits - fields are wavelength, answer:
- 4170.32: 17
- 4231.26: 16.4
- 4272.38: 18.7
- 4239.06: 21.3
